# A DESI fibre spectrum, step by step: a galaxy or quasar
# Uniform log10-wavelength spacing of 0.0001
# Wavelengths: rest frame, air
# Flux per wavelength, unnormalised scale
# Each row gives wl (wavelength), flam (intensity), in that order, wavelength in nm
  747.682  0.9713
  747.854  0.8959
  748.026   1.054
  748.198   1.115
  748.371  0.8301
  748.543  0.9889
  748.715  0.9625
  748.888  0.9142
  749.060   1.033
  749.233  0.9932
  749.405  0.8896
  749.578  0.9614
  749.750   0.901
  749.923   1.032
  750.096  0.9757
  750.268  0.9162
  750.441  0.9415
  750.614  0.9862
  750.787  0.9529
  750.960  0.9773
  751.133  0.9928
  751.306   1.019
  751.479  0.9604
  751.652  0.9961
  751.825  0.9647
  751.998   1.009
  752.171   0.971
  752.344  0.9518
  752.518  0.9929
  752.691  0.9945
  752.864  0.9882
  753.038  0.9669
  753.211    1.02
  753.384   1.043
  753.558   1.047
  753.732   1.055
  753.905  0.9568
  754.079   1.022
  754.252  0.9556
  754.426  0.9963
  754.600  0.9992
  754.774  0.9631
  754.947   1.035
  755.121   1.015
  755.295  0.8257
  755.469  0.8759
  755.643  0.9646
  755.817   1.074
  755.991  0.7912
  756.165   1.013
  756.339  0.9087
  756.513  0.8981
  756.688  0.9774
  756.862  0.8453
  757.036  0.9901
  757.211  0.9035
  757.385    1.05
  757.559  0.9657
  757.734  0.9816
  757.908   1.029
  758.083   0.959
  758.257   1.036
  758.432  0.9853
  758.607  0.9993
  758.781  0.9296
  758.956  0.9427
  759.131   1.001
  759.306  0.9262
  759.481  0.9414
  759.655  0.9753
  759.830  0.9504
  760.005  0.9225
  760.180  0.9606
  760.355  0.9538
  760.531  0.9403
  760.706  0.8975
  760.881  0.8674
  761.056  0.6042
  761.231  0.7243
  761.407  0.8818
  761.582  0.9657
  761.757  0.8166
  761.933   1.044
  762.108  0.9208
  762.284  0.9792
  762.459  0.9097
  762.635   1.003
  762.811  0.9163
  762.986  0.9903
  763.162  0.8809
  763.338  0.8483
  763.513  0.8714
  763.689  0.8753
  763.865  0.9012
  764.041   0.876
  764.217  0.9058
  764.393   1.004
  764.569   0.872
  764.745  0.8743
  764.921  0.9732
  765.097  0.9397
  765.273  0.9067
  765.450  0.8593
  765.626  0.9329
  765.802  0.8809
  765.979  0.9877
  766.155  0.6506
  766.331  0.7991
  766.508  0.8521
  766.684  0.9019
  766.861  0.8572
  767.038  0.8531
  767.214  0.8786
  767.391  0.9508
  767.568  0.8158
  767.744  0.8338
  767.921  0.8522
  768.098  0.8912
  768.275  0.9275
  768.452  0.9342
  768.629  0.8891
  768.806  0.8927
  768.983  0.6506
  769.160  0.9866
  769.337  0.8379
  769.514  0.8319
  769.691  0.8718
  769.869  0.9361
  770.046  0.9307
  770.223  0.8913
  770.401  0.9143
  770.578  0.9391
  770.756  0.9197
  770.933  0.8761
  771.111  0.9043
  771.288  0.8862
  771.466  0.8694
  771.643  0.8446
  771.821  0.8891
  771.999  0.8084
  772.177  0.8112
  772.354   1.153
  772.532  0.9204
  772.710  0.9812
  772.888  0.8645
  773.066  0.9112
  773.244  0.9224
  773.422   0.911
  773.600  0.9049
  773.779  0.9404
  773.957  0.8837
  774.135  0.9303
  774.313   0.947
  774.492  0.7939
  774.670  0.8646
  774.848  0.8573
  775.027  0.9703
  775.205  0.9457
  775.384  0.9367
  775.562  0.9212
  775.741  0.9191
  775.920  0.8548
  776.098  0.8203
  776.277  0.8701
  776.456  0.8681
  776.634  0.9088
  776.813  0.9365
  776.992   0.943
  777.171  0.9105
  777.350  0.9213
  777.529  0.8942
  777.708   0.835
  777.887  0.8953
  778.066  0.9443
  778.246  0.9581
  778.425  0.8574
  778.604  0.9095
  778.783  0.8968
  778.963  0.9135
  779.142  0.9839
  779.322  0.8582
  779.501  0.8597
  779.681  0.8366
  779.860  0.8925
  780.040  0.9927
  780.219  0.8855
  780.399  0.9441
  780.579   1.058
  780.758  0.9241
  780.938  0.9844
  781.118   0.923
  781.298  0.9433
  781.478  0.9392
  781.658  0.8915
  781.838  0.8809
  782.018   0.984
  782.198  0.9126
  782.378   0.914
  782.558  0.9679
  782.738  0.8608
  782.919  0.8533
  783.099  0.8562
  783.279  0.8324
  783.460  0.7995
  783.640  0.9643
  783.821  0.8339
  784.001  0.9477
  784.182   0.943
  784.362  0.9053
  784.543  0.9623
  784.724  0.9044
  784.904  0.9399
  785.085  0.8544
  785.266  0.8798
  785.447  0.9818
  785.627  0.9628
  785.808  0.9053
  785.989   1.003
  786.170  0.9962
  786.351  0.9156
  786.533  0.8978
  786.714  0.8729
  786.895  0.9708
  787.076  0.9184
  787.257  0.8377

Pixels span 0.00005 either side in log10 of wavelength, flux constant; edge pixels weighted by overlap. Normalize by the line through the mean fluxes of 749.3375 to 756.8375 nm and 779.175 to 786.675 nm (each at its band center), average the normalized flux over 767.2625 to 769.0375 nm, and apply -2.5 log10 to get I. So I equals 0.09 mag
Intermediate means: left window 0.971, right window 0.917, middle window 0.868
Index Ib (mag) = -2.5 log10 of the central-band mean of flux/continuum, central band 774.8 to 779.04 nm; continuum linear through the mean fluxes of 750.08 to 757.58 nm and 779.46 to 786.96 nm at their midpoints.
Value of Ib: 0.031 mag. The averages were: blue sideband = 0.972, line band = 0.904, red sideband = 0.919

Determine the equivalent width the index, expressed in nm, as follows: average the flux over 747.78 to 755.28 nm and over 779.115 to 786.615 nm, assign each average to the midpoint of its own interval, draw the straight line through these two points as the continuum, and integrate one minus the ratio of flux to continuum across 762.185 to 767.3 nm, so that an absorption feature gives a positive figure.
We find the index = 0.31 nm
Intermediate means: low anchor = 0.981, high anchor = 0.918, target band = 0.896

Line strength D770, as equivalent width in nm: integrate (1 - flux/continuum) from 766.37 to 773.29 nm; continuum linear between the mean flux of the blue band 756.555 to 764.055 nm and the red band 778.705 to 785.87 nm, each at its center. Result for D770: 0.26 nm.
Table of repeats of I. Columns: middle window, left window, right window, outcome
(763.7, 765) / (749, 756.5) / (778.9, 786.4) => 0.05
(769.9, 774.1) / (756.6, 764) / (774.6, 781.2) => 0.01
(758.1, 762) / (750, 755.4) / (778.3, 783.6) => 0.05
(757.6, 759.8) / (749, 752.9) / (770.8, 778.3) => -0.03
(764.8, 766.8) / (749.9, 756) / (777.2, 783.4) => 0.08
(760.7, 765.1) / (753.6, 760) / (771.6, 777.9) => 0.05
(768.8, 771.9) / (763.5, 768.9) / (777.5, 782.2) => 0.02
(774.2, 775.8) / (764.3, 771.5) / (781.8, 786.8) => -0.01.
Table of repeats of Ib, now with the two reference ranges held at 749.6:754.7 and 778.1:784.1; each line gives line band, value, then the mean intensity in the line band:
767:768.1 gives 0.09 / 0.867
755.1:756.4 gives 0.05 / 0.93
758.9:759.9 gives 0.01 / 0.957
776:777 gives 0.04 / 0.887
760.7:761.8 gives 0.18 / 0.818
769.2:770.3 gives 0.06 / 0.888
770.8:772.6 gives 0.05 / 0.897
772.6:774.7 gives 0.03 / 0.906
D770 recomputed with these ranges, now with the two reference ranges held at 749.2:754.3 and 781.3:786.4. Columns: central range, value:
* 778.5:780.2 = 0.04 nm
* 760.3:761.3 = 0.14 nm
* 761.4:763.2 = 0.03 nm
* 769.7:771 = 0.04 nm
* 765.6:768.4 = 0.25 nm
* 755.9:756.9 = 0.06 nm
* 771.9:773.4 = 0.03 nm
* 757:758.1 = -0.02 nm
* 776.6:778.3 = 0.03 nm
